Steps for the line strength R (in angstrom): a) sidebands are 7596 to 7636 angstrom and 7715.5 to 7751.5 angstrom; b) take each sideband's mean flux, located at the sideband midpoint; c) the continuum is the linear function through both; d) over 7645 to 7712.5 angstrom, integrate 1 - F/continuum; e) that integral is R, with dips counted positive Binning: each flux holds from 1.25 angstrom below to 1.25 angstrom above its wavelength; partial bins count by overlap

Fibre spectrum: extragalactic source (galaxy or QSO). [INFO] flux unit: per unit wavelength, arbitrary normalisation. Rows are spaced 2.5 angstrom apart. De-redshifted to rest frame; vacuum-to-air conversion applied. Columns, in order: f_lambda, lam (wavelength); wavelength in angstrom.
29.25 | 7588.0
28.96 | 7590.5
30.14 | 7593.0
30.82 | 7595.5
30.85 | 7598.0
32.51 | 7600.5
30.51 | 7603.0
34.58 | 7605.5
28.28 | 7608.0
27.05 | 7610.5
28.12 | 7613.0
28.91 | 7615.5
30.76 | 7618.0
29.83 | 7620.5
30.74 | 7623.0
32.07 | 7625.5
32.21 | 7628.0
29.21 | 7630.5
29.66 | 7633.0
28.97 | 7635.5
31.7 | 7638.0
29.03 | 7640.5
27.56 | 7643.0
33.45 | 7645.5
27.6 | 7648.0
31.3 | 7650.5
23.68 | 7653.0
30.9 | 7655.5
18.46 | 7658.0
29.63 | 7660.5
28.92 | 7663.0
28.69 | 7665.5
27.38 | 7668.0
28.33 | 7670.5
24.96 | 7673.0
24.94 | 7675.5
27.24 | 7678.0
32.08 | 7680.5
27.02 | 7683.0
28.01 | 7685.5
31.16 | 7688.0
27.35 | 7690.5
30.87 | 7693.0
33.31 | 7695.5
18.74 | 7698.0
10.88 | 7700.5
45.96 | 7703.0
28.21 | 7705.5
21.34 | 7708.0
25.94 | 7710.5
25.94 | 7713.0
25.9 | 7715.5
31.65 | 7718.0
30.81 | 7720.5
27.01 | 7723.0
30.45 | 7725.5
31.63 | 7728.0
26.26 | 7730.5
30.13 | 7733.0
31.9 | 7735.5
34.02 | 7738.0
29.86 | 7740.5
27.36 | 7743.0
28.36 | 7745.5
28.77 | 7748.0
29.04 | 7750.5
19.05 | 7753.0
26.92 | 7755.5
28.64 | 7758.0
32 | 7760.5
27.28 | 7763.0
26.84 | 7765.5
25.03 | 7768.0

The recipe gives 5.42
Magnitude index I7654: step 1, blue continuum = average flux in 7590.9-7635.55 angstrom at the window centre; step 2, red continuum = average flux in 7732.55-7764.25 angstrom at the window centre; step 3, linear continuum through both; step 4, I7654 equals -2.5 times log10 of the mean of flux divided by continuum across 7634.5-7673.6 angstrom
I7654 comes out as 0.06 mag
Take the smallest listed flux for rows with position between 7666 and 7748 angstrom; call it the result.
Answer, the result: 10.88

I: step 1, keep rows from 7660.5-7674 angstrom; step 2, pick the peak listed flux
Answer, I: 29.63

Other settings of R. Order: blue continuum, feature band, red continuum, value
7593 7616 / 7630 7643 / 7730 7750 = 0.2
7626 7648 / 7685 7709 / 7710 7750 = 1.5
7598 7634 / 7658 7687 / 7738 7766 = 1.8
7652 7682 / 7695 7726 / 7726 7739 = 2.5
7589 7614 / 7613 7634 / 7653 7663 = -1.2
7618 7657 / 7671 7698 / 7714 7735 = 1.2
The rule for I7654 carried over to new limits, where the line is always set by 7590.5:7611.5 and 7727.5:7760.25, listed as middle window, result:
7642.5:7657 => 0.03 mag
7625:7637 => -0.01 mag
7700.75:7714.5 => 0.04 mag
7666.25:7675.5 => 0.11 mag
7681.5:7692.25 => 0.03 mag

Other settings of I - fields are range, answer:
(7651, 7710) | 45.96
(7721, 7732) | 31.63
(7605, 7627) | 34.58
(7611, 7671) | 33.45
